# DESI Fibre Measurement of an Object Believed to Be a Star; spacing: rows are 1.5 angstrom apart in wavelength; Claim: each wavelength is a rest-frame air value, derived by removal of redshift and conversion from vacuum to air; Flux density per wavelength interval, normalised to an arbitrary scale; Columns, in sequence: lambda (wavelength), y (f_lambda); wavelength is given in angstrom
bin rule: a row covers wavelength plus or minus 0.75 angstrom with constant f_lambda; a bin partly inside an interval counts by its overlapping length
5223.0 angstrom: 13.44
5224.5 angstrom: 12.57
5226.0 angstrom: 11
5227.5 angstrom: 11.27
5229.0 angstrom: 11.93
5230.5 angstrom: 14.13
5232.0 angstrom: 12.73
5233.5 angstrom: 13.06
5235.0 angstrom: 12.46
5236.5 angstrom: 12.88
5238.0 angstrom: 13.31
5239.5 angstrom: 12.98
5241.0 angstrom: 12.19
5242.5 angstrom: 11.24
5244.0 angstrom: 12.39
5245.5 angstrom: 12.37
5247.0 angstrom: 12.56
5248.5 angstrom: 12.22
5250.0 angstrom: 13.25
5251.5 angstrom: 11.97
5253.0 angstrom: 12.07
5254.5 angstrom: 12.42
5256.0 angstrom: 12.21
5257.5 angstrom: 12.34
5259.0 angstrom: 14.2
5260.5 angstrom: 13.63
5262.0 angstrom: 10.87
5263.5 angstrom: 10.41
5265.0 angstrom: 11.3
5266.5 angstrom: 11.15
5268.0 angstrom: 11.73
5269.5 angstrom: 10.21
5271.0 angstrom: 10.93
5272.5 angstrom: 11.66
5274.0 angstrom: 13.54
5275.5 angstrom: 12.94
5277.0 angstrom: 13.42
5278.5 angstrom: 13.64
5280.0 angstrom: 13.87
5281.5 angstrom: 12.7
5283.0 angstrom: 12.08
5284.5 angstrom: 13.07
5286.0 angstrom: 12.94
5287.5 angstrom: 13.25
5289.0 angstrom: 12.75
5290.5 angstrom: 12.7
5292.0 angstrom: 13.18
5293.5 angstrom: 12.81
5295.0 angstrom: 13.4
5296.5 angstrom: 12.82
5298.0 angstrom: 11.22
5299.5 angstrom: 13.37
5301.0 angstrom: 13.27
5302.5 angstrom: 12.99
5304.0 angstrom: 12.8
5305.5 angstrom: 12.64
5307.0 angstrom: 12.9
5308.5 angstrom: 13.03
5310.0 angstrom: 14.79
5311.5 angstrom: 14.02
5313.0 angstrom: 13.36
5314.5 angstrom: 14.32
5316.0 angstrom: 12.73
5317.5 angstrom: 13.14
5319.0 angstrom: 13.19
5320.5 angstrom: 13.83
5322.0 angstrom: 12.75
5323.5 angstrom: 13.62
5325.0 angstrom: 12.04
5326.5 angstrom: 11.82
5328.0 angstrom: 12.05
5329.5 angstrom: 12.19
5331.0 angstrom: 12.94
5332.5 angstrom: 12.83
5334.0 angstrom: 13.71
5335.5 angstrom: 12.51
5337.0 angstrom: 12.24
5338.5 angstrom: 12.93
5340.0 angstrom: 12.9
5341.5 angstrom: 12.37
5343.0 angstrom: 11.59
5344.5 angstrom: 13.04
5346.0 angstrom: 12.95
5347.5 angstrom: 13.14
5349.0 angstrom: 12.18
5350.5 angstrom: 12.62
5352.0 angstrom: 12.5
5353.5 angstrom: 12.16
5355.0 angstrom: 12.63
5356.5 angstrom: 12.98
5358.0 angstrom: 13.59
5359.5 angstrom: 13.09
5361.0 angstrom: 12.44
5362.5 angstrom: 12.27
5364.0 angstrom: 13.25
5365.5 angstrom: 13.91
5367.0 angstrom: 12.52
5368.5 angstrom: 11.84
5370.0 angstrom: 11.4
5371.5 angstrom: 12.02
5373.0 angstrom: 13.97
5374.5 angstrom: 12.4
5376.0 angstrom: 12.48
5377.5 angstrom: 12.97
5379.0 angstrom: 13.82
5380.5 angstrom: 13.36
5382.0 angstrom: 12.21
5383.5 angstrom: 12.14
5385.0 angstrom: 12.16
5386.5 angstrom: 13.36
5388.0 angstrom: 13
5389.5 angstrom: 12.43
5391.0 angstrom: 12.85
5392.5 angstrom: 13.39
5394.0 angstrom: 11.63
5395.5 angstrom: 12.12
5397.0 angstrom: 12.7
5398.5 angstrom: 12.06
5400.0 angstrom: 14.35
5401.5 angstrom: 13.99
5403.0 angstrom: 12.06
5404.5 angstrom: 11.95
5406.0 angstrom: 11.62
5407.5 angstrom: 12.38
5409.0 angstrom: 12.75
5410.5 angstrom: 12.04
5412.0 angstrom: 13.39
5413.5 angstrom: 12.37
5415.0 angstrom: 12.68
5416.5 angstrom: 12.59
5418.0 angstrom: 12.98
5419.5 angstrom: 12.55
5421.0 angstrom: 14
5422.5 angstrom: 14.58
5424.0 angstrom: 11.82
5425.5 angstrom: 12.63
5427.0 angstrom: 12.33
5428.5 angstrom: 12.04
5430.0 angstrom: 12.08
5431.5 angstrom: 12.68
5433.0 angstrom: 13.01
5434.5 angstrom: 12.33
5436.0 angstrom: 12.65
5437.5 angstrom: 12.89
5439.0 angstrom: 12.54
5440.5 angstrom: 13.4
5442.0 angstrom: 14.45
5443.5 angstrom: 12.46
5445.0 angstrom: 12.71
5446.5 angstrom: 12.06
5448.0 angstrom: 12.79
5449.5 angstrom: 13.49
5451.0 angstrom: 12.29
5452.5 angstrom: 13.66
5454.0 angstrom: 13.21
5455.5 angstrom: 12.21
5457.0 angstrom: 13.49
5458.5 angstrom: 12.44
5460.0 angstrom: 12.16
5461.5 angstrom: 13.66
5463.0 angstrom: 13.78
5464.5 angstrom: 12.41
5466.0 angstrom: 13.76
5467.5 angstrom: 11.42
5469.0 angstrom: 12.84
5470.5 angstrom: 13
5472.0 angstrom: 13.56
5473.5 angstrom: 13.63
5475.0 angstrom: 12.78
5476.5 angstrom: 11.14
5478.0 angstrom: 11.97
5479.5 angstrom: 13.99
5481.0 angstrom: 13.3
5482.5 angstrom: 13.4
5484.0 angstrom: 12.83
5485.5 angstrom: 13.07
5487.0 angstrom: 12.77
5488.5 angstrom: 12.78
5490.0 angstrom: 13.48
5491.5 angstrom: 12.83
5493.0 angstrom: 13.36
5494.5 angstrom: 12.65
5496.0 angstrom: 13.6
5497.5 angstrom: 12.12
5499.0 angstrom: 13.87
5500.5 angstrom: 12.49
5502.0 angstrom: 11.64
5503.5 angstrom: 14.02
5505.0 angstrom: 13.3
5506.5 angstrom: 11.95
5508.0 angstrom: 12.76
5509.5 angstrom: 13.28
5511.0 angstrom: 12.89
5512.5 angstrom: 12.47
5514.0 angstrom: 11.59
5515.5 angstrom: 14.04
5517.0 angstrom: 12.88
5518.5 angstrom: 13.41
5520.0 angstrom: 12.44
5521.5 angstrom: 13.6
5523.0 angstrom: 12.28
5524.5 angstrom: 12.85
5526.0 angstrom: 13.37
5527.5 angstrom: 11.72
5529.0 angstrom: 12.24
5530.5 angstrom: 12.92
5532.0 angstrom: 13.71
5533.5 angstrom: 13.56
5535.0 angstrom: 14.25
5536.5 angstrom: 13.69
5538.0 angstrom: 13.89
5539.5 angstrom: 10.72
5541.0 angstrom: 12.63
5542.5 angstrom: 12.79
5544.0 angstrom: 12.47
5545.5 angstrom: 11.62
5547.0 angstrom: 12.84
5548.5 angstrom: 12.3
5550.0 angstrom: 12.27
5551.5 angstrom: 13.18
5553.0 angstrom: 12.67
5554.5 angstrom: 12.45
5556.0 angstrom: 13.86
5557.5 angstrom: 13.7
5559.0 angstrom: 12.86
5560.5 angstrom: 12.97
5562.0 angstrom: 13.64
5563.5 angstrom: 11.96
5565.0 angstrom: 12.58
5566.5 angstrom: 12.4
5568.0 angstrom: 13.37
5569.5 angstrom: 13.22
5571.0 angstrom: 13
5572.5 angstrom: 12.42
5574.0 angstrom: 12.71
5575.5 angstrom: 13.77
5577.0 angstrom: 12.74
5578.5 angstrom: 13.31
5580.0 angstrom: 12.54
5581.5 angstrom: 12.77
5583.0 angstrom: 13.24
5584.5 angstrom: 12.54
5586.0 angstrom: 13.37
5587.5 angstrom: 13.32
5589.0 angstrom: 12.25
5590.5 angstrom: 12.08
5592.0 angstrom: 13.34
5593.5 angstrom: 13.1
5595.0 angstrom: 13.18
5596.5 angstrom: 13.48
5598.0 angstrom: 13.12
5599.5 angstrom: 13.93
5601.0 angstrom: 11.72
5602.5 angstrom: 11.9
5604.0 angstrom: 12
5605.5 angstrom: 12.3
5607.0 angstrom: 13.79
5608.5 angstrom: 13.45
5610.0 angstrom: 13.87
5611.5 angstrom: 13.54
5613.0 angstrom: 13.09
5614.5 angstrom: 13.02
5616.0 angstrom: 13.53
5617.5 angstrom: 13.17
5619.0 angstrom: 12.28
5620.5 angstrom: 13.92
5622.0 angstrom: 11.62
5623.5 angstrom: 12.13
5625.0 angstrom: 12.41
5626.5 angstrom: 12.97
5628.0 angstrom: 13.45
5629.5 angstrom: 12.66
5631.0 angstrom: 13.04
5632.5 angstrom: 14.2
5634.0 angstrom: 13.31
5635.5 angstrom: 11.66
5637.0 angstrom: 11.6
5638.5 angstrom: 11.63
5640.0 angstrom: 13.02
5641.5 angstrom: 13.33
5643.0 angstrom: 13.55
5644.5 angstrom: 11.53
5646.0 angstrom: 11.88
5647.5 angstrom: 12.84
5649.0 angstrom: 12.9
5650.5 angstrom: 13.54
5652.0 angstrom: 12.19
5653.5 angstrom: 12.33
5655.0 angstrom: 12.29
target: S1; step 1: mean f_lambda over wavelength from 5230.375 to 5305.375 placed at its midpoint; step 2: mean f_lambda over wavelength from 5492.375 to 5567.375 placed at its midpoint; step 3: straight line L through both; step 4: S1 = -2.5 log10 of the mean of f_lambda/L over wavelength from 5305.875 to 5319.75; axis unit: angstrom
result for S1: -0.073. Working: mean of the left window 12.5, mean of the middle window 13.5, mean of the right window 12.9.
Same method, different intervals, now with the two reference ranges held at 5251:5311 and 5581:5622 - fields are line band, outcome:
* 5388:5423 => 0.00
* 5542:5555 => 0.04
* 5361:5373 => 0.01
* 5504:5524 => 0.00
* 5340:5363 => 0.00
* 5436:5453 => -0.01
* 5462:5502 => -0.01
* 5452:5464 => -0.02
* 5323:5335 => 0.00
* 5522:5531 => 0.03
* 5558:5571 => 0.00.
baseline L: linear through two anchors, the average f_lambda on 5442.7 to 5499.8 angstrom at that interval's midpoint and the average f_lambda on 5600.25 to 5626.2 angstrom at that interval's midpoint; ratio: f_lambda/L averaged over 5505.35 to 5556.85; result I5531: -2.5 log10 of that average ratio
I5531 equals 0.00 mag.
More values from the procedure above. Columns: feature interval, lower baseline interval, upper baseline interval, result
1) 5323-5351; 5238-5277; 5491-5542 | -0.02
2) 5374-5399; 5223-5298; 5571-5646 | 0.00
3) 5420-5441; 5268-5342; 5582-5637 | 0.01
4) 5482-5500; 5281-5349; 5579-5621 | -0.01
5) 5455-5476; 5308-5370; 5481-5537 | 0.00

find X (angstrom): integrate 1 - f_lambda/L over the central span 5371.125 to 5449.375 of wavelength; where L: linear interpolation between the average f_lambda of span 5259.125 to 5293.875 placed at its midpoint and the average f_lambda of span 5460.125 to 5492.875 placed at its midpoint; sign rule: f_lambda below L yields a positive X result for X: 0.2 angstrom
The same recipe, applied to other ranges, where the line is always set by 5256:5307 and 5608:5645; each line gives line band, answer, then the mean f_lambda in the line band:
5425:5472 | -0.4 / 12.8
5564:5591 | -0.1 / 12.9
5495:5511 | -0.2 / 12.9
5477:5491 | -0.3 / 13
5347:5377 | -0.1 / 12.7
